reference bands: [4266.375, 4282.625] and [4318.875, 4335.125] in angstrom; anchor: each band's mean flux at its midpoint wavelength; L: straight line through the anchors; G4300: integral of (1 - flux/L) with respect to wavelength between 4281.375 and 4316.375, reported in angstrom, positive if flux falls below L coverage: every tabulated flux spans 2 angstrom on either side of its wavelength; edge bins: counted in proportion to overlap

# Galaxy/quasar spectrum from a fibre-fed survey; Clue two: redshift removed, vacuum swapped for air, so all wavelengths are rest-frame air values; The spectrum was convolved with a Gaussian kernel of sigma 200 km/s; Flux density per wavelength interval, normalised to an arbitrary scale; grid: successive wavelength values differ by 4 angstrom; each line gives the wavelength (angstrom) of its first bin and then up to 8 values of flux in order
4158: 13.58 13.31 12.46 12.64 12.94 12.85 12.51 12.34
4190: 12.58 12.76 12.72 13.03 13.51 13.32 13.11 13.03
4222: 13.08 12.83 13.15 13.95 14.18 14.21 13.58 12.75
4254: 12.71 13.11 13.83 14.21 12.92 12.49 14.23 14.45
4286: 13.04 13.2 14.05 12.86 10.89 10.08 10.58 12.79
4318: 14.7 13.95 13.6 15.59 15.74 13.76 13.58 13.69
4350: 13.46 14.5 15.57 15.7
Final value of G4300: 4.10 angstrom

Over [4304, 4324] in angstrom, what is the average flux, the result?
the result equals 12.4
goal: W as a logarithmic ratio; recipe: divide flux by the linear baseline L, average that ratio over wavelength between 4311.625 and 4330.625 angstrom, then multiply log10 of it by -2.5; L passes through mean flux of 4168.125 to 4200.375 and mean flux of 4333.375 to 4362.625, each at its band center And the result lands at 0.012 mag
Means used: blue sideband 12.7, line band 14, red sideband 14.4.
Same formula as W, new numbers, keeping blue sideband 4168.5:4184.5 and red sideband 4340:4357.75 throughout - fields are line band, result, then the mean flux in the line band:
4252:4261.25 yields 0.02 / 13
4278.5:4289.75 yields -0.02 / 13.7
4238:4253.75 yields -0.02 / 13.5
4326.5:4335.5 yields -0.11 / 15.3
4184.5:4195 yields 0.02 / 12.6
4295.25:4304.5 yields 0.14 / 12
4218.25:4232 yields 0.00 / 13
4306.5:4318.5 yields 0.14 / 12.1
